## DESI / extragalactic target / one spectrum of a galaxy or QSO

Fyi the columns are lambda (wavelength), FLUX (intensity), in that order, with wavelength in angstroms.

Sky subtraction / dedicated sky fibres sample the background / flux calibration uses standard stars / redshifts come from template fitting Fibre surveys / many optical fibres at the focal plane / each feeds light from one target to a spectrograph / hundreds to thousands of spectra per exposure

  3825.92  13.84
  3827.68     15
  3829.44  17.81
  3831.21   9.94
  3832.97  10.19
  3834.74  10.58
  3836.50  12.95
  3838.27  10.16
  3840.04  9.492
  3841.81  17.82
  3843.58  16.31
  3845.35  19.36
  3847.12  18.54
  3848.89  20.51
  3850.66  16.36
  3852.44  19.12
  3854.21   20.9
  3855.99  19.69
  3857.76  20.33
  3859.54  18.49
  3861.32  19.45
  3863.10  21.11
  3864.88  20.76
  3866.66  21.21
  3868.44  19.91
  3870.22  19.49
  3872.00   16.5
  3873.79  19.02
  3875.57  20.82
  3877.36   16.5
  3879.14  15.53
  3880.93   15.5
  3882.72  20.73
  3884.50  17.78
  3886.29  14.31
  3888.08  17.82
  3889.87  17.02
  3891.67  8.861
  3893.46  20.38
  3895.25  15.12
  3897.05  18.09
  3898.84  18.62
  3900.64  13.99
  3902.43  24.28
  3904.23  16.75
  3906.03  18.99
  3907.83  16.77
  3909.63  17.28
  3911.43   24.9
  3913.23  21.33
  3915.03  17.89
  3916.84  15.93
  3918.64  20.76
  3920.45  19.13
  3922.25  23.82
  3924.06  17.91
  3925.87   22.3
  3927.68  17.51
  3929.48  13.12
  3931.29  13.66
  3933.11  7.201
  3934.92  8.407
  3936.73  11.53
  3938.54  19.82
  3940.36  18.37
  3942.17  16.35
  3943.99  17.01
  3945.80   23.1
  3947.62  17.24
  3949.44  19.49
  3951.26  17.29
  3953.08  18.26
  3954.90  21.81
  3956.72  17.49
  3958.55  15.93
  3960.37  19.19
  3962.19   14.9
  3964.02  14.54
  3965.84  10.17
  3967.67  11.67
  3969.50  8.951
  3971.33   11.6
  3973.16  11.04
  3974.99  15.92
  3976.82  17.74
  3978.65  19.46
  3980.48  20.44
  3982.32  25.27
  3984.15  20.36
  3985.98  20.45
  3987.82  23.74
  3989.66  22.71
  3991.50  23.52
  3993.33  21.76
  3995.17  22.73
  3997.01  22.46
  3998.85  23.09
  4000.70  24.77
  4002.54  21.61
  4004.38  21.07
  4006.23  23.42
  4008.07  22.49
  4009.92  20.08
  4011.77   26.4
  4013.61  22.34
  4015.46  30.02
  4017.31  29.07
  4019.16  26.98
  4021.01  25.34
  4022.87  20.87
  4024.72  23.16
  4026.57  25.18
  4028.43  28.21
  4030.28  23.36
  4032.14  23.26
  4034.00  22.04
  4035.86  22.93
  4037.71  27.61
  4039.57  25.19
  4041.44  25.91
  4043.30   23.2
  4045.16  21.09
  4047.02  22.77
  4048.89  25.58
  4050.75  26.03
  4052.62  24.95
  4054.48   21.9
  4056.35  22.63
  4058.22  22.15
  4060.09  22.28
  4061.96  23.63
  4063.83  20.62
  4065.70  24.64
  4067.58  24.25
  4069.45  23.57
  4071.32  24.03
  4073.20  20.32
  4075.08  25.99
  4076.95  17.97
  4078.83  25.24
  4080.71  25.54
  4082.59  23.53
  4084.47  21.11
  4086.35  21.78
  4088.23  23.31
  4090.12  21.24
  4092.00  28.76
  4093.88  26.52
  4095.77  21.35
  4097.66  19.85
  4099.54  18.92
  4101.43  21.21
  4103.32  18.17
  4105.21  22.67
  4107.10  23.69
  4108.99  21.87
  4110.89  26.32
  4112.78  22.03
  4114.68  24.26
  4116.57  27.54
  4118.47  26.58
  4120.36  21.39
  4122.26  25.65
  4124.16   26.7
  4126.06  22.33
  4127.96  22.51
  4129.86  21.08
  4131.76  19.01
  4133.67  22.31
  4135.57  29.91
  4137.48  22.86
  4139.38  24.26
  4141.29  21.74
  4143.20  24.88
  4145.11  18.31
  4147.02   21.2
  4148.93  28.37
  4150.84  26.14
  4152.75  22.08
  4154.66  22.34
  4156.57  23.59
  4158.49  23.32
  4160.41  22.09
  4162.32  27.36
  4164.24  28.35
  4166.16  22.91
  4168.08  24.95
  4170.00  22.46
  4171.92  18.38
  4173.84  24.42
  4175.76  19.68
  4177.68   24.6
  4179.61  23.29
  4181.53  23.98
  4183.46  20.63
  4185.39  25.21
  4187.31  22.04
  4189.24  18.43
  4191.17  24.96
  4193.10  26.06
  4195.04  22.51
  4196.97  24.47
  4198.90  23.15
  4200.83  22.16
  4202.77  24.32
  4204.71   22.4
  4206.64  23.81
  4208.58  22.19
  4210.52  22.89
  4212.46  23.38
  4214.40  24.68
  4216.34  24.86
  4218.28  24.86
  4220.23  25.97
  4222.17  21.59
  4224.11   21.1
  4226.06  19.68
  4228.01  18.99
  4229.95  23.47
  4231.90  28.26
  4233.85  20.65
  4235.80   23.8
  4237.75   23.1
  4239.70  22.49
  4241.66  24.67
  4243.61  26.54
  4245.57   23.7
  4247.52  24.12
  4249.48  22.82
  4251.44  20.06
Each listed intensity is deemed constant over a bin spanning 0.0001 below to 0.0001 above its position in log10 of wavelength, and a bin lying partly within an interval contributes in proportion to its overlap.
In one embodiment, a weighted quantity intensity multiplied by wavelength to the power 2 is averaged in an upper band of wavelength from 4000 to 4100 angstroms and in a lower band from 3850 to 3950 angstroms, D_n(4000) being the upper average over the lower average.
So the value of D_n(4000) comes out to 1.42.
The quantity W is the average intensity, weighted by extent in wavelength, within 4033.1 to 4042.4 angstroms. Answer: 24.7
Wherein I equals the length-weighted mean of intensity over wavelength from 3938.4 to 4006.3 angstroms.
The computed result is 18.7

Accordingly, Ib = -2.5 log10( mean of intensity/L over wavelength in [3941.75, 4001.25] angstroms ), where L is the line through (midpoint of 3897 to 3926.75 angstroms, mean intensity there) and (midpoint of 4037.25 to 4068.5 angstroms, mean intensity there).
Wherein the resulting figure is 0.15 mag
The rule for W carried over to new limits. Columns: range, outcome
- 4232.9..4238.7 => 22.5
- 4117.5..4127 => 24.5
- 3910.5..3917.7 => 20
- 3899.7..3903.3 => 19.1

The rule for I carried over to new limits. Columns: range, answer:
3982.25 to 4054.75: 23.8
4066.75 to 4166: 23.4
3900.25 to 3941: 17.5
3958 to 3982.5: 15.2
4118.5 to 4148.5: 23.1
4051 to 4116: 22.9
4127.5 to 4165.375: 23.6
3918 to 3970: 16.5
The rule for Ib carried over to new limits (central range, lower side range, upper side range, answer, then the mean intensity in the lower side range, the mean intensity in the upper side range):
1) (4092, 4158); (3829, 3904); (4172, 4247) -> -0.07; 17.2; 23.2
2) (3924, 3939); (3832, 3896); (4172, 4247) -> 0.27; 17.2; 23.2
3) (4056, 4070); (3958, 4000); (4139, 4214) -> -0.13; 18.2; 23.3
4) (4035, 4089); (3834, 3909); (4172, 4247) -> -0.13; 17.5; 23.2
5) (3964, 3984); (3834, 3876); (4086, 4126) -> 0.31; 17.9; 23.3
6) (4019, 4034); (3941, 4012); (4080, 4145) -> -0.18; 19.1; 23.2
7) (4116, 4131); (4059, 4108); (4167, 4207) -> -0.06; 22.7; 22.9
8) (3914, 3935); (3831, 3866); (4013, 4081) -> 0.16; 16.8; 24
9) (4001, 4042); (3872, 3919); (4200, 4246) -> -0.22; 17.8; 23.3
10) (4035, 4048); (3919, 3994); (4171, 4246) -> -0.24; 17.3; 23.1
